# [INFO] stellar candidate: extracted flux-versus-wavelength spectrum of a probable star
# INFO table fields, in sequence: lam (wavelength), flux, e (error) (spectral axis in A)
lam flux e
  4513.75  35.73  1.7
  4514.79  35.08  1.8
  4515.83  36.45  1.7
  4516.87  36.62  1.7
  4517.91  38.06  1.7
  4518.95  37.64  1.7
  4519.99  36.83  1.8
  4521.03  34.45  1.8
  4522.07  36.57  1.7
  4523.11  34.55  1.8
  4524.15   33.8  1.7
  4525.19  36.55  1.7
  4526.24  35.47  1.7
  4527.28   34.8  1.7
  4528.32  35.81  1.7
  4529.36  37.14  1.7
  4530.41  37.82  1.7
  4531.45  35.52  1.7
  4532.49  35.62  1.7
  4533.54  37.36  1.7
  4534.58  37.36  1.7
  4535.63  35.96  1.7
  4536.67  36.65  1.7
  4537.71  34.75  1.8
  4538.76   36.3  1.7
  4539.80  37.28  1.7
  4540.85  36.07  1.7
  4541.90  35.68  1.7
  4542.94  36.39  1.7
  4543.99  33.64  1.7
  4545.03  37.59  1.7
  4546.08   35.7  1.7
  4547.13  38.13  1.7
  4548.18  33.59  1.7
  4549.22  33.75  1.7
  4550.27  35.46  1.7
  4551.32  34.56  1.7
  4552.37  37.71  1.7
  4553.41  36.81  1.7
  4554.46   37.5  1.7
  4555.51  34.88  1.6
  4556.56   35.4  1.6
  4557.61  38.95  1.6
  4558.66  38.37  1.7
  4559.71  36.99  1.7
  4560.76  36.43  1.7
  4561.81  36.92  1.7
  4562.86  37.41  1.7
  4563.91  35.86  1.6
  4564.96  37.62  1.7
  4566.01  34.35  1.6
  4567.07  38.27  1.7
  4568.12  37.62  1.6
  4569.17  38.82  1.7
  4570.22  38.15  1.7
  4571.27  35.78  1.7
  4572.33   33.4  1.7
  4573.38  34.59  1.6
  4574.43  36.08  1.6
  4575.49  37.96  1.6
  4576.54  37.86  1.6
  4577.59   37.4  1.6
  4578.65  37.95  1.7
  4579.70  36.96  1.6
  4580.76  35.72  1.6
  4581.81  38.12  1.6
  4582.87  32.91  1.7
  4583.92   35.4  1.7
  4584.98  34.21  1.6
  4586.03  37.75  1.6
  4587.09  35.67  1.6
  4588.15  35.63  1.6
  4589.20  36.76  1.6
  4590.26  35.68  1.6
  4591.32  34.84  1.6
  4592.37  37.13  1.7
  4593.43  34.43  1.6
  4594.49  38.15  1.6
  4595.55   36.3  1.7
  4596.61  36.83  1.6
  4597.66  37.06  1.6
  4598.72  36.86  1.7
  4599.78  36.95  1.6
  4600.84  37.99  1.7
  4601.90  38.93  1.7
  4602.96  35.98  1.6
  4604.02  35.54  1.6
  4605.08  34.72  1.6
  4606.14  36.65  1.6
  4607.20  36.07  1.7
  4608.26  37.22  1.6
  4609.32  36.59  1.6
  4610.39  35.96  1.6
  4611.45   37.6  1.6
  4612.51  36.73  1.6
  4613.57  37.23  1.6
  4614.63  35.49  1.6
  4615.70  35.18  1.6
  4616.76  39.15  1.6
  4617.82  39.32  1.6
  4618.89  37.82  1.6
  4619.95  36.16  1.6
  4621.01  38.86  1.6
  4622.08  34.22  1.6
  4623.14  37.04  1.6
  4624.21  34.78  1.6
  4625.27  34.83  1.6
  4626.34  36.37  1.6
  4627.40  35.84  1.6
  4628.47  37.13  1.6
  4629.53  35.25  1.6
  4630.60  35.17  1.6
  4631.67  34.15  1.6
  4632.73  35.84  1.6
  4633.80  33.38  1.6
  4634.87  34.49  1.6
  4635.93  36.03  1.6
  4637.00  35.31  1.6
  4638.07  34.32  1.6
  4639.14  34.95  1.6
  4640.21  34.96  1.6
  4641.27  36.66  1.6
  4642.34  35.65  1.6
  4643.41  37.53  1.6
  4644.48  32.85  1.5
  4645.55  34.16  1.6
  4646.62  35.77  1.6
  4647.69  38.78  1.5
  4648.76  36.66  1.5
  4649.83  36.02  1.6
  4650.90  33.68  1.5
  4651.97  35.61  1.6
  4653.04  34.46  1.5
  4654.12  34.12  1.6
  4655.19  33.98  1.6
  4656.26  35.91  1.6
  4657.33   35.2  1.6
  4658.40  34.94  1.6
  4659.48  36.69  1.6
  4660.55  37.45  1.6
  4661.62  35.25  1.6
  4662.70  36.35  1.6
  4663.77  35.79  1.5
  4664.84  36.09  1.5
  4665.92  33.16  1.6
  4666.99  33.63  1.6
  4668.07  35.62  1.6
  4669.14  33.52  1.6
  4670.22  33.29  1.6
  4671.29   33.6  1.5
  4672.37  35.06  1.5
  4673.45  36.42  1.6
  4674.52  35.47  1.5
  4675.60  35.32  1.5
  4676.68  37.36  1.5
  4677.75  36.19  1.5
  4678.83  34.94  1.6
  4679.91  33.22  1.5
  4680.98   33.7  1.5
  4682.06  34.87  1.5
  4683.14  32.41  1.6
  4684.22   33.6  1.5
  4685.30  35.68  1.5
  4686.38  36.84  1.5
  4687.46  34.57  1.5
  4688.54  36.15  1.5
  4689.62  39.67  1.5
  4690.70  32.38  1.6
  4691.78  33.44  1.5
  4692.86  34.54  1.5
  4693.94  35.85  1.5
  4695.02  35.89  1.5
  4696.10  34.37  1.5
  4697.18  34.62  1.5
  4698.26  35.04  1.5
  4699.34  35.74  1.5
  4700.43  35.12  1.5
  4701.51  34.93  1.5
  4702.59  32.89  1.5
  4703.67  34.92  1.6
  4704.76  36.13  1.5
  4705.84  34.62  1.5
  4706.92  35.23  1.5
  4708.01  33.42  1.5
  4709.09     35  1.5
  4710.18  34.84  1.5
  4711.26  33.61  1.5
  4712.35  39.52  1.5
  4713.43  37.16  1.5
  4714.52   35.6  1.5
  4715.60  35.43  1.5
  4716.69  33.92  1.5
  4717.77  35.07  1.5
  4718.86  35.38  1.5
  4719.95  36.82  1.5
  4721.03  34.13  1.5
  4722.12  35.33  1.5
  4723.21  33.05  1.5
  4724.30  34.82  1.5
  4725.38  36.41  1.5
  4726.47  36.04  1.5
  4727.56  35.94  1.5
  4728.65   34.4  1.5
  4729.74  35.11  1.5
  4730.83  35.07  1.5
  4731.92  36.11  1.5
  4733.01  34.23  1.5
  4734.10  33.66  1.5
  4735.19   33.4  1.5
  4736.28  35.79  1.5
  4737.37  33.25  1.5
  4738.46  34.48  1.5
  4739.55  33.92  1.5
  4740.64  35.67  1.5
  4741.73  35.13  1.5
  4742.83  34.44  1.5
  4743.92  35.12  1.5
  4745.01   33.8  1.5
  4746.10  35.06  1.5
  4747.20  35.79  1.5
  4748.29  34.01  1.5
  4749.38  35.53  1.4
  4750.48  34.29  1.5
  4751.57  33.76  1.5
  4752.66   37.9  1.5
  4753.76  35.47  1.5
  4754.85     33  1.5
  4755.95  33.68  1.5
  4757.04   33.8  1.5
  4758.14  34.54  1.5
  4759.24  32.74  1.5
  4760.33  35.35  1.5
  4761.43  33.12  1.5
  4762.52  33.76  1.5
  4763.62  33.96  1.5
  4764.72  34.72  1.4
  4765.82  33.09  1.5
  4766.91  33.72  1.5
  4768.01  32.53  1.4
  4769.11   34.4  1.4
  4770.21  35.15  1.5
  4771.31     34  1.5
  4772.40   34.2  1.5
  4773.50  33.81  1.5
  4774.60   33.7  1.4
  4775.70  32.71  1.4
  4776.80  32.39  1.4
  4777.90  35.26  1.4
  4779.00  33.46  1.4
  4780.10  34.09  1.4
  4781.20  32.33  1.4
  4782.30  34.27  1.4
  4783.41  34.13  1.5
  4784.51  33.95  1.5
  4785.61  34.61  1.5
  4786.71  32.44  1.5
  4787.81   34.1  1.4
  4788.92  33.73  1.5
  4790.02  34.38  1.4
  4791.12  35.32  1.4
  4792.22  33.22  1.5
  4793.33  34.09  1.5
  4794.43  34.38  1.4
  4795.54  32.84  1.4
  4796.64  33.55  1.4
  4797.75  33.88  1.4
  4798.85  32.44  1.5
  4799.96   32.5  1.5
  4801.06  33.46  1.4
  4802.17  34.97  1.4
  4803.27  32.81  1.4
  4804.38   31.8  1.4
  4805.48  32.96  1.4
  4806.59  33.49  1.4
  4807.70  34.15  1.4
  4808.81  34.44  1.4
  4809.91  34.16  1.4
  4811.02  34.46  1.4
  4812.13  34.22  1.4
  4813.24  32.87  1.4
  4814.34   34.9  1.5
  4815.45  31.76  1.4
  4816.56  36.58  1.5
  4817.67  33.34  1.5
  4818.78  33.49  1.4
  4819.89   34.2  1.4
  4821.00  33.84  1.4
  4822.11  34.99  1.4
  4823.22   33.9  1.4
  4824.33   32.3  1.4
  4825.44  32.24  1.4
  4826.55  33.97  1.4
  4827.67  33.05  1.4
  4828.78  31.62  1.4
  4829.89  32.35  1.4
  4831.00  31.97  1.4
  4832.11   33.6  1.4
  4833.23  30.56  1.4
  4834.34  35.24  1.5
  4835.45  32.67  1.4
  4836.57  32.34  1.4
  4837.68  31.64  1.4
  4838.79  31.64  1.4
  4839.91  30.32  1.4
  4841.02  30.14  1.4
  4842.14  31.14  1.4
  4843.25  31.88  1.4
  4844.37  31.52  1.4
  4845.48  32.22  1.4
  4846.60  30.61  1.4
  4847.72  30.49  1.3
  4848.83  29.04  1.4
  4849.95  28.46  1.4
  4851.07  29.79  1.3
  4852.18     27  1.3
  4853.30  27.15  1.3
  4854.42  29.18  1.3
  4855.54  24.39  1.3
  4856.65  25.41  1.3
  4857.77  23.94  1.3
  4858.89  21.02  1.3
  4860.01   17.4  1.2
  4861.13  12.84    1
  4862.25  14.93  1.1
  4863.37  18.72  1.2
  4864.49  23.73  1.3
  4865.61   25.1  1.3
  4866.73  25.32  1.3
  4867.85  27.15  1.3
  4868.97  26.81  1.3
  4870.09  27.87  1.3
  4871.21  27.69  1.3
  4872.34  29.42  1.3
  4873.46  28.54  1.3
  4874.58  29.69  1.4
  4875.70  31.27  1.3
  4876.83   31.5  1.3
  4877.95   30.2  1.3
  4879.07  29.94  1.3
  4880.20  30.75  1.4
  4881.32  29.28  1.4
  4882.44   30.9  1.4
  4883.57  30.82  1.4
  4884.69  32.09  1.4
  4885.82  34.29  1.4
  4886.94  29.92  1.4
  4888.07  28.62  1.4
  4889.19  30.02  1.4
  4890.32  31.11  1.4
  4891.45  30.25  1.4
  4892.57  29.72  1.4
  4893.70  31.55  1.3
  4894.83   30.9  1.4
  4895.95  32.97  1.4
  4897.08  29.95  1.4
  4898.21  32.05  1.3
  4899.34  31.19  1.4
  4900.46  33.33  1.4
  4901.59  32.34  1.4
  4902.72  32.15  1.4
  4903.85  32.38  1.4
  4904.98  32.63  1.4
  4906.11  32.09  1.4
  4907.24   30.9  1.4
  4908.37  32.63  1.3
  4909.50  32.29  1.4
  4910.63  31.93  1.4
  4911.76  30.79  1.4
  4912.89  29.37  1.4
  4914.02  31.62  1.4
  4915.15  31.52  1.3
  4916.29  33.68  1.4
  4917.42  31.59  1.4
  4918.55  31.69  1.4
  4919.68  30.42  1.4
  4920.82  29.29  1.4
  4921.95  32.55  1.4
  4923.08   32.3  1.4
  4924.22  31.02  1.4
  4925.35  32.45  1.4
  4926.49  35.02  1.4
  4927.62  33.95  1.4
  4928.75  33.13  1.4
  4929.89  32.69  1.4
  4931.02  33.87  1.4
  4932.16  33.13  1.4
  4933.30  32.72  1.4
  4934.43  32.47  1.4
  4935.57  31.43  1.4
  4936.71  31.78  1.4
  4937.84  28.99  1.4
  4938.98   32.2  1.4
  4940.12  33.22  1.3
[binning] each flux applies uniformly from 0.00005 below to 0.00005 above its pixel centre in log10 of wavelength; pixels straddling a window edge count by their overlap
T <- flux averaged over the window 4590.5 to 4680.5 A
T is 35.8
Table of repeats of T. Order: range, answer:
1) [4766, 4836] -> 33.6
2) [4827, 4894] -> 28.8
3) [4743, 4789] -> 34.1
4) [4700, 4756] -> 35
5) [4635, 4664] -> 35.5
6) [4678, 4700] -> 34.9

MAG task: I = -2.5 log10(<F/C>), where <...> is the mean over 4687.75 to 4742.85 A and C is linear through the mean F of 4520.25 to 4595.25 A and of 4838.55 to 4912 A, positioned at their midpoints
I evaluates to -0.08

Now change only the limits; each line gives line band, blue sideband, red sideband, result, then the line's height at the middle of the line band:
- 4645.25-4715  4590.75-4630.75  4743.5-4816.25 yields 0.01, 35.5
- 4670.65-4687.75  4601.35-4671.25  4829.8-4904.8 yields -0.01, 34.5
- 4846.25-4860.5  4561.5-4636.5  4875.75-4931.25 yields 0.22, 32.4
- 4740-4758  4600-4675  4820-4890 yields -0.08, 32.4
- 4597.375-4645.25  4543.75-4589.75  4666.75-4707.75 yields -0.01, 35.7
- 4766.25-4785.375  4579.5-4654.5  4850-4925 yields -0.06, 32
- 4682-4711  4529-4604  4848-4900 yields -0.07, 32.8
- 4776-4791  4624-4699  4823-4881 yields -0.09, 31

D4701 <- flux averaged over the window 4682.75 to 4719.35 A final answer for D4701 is 35.1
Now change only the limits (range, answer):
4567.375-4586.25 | 36.5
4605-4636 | 36.2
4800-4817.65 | 33.8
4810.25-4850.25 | 32.5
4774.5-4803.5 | 33.7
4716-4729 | 35.1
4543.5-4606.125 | 36.4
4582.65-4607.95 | 36.2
